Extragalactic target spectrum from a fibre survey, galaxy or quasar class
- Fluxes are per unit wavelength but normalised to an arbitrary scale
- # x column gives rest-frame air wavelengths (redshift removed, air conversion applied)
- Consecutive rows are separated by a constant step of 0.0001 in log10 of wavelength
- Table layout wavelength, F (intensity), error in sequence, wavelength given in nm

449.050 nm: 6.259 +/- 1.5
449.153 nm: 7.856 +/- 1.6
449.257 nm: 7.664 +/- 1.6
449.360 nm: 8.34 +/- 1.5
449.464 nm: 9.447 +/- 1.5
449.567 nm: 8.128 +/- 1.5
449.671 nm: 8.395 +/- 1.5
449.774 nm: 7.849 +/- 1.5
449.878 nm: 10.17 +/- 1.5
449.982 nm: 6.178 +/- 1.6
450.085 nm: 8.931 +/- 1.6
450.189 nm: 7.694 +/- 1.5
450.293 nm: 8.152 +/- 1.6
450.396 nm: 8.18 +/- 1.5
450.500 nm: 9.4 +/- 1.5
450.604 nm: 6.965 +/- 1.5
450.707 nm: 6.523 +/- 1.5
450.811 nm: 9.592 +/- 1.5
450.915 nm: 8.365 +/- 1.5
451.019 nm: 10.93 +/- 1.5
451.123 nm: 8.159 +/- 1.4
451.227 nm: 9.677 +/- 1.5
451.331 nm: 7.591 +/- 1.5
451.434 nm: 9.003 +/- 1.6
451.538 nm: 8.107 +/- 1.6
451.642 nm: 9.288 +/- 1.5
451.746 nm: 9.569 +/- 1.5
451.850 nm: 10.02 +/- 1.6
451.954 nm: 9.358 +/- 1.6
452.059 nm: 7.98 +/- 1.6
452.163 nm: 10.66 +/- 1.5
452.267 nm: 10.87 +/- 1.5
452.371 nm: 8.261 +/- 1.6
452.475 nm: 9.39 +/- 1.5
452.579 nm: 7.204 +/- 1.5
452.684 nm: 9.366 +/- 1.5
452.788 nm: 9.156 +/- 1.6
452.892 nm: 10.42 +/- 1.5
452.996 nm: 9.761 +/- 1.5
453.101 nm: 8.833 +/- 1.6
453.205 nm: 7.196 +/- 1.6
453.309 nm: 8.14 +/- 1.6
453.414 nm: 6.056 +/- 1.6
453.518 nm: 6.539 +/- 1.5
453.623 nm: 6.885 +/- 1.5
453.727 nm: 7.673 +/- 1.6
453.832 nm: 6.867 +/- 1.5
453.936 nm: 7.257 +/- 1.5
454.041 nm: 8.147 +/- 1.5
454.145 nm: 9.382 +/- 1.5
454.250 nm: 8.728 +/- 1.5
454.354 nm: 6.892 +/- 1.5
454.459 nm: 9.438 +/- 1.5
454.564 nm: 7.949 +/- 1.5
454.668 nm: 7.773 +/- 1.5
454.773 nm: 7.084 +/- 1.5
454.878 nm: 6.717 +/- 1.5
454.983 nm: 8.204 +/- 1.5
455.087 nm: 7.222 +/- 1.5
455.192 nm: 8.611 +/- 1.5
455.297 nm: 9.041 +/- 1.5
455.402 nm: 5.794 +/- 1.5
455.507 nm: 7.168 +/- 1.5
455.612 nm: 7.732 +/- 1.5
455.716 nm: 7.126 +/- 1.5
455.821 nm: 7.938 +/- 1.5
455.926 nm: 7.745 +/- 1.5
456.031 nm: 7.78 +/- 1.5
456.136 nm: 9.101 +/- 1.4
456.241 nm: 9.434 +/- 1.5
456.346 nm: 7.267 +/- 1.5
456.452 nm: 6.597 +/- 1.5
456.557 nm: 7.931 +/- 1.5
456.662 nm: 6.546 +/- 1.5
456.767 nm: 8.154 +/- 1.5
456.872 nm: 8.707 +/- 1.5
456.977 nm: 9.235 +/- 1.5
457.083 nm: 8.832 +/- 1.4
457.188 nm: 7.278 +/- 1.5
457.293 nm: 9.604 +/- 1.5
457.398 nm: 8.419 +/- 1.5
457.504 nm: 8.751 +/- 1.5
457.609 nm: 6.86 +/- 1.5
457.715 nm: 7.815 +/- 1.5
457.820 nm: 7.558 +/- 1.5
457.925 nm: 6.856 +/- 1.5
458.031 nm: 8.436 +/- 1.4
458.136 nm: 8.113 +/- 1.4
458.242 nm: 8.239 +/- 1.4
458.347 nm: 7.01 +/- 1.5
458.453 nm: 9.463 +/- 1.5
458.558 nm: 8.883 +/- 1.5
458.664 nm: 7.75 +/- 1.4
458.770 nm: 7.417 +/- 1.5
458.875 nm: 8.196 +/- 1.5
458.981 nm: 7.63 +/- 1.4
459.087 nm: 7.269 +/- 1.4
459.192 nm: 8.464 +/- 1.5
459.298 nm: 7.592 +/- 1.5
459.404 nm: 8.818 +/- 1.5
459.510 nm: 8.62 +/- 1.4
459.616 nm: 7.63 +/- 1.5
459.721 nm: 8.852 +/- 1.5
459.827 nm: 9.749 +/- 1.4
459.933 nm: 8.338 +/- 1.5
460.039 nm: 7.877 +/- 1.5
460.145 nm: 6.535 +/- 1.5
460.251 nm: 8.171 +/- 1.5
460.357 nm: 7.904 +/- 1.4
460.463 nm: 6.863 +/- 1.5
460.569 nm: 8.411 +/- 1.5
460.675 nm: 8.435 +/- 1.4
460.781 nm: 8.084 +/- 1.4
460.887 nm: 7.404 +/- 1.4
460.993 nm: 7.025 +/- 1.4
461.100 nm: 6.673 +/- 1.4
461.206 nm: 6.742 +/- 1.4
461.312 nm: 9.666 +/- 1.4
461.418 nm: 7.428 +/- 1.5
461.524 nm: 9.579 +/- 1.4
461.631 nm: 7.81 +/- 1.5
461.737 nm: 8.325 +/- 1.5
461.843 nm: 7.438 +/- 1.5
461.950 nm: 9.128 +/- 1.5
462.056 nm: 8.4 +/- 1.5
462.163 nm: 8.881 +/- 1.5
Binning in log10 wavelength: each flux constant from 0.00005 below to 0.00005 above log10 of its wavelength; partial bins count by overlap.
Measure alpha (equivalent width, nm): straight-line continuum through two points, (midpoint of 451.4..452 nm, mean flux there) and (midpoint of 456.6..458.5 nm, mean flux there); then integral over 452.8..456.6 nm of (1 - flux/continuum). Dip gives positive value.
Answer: 0.35 nm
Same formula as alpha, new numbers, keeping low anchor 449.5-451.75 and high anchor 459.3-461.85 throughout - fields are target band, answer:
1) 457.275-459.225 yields 0.03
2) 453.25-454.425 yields 0.11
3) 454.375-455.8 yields 0.10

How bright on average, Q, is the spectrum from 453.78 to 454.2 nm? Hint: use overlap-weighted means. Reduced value 7.92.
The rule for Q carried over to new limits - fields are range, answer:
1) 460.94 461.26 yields 6.82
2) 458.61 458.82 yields 7.56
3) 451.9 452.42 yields 9.43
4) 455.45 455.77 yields 7.34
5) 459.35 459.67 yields 8.36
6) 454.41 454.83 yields 8.03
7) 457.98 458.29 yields 8.26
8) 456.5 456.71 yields 7.25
